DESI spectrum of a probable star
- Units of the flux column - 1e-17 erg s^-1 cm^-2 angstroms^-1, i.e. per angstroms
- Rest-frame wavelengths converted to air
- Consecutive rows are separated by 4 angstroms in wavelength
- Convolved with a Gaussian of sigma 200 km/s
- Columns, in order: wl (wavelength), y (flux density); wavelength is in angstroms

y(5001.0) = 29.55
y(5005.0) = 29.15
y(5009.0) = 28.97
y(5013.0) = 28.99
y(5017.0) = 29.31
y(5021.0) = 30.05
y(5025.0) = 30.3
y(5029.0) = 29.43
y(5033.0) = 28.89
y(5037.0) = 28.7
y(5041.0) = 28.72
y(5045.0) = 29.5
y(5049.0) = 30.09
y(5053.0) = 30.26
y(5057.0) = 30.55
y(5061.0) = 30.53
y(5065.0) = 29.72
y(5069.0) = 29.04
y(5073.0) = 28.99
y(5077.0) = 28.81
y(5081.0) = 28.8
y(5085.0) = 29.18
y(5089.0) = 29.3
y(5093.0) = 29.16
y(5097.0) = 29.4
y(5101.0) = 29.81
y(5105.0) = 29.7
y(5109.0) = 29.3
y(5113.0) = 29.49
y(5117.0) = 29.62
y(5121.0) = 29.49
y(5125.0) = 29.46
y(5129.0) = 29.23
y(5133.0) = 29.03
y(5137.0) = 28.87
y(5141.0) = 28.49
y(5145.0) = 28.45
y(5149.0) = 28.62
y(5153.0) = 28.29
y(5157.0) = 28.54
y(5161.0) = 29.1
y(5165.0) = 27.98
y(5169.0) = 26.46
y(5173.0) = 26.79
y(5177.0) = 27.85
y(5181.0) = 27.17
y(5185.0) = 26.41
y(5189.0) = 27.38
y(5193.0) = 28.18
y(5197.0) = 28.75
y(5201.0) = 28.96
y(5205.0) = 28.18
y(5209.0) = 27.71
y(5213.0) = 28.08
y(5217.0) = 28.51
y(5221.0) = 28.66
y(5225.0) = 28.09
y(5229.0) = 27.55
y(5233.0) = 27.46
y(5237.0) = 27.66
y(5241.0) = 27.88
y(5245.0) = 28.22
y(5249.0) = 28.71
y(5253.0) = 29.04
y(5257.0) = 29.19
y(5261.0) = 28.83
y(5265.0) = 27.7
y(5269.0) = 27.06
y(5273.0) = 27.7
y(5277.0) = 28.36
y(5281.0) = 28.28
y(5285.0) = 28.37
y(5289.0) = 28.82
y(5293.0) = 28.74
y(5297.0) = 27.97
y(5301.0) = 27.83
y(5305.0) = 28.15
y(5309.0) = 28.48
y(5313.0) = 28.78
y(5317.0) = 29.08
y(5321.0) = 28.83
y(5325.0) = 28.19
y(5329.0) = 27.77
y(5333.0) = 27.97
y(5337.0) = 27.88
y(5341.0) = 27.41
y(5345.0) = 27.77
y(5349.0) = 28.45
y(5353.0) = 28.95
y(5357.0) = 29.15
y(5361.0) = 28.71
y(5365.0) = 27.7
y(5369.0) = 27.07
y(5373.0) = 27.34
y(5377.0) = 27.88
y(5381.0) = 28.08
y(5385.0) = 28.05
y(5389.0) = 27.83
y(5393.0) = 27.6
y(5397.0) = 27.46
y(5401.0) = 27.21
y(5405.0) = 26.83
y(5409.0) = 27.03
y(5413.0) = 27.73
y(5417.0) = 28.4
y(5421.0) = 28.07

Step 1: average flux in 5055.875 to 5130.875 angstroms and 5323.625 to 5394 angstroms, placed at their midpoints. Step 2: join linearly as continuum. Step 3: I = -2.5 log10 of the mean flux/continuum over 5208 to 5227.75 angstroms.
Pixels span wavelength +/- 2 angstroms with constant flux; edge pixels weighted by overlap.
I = 0.021 mag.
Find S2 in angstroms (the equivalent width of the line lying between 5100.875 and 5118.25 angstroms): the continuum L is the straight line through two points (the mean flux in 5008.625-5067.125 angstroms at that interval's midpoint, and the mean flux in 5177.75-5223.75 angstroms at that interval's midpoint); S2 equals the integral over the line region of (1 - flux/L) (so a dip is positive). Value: -0.4 angstroms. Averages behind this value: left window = 29.6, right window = 28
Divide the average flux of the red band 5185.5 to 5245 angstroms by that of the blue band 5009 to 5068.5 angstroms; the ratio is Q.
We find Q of 0.95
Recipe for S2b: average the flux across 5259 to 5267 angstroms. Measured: 28.3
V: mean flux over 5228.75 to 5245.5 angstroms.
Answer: 27.7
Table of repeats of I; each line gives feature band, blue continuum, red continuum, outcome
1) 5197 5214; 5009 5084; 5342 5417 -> 0.01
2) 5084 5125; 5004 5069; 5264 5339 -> -0.01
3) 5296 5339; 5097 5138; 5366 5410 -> -0.01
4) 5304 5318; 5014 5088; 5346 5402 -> -0.01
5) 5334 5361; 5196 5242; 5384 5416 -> -0.02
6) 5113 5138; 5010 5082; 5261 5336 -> -0.01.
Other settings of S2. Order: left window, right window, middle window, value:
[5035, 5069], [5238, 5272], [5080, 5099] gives 0.2 angstroms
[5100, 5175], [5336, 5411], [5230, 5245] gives 0.3 angstroms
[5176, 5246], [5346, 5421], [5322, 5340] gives -0.1 angstroms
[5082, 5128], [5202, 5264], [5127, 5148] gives 0.2 angstroms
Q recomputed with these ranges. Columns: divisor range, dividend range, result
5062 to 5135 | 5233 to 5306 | 0.96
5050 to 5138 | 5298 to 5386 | 0.96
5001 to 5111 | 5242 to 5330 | 0.96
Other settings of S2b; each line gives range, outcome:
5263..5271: 27.4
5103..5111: 29.5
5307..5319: 28.8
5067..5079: 28.9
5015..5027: 29.9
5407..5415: 27.4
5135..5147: 28.6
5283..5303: 28.3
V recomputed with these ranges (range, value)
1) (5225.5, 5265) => 28.2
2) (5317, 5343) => 28.1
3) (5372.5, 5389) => 27.9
